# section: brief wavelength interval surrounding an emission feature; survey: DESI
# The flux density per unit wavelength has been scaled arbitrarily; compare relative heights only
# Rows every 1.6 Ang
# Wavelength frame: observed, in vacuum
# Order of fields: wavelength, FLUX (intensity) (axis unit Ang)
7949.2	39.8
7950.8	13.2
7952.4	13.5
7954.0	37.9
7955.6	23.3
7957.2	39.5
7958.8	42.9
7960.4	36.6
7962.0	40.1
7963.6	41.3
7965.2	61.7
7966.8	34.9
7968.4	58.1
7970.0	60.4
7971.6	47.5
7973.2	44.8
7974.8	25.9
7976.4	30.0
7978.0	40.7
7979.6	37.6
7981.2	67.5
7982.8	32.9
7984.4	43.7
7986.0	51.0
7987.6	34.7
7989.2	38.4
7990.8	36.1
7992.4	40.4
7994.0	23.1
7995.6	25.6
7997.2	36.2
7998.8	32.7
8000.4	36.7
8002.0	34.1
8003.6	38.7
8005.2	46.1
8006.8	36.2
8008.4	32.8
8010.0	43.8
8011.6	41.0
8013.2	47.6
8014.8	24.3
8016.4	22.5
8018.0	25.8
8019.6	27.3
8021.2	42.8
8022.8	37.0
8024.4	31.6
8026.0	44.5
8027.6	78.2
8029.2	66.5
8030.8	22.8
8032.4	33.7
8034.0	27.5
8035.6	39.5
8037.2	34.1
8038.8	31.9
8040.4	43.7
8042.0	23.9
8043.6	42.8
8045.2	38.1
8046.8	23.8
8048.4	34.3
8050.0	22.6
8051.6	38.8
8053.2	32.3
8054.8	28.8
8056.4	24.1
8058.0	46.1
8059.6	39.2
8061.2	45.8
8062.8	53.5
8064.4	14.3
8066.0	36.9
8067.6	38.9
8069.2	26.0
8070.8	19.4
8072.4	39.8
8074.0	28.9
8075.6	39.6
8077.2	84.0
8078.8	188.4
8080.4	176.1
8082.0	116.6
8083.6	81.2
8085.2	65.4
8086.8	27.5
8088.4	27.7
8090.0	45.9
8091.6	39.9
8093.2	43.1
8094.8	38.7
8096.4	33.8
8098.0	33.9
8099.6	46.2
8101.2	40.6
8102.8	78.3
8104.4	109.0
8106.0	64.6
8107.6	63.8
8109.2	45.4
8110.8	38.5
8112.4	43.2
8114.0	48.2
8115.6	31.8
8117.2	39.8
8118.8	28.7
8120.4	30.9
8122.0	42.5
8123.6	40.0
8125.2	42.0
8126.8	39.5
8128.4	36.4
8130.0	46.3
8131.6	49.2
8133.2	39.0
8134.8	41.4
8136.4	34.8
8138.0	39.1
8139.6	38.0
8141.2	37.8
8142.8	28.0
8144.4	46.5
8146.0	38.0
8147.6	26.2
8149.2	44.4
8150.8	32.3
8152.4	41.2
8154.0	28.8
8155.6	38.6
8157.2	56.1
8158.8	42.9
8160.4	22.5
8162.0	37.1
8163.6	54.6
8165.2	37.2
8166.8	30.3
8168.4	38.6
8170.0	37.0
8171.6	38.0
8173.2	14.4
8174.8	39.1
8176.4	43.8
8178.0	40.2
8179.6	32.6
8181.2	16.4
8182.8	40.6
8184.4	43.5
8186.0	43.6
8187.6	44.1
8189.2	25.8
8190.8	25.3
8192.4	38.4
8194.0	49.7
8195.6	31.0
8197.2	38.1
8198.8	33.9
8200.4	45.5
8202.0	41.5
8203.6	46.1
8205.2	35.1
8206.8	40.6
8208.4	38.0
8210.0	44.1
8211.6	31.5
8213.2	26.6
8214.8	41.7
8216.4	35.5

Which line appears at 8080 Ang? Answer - Halpha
